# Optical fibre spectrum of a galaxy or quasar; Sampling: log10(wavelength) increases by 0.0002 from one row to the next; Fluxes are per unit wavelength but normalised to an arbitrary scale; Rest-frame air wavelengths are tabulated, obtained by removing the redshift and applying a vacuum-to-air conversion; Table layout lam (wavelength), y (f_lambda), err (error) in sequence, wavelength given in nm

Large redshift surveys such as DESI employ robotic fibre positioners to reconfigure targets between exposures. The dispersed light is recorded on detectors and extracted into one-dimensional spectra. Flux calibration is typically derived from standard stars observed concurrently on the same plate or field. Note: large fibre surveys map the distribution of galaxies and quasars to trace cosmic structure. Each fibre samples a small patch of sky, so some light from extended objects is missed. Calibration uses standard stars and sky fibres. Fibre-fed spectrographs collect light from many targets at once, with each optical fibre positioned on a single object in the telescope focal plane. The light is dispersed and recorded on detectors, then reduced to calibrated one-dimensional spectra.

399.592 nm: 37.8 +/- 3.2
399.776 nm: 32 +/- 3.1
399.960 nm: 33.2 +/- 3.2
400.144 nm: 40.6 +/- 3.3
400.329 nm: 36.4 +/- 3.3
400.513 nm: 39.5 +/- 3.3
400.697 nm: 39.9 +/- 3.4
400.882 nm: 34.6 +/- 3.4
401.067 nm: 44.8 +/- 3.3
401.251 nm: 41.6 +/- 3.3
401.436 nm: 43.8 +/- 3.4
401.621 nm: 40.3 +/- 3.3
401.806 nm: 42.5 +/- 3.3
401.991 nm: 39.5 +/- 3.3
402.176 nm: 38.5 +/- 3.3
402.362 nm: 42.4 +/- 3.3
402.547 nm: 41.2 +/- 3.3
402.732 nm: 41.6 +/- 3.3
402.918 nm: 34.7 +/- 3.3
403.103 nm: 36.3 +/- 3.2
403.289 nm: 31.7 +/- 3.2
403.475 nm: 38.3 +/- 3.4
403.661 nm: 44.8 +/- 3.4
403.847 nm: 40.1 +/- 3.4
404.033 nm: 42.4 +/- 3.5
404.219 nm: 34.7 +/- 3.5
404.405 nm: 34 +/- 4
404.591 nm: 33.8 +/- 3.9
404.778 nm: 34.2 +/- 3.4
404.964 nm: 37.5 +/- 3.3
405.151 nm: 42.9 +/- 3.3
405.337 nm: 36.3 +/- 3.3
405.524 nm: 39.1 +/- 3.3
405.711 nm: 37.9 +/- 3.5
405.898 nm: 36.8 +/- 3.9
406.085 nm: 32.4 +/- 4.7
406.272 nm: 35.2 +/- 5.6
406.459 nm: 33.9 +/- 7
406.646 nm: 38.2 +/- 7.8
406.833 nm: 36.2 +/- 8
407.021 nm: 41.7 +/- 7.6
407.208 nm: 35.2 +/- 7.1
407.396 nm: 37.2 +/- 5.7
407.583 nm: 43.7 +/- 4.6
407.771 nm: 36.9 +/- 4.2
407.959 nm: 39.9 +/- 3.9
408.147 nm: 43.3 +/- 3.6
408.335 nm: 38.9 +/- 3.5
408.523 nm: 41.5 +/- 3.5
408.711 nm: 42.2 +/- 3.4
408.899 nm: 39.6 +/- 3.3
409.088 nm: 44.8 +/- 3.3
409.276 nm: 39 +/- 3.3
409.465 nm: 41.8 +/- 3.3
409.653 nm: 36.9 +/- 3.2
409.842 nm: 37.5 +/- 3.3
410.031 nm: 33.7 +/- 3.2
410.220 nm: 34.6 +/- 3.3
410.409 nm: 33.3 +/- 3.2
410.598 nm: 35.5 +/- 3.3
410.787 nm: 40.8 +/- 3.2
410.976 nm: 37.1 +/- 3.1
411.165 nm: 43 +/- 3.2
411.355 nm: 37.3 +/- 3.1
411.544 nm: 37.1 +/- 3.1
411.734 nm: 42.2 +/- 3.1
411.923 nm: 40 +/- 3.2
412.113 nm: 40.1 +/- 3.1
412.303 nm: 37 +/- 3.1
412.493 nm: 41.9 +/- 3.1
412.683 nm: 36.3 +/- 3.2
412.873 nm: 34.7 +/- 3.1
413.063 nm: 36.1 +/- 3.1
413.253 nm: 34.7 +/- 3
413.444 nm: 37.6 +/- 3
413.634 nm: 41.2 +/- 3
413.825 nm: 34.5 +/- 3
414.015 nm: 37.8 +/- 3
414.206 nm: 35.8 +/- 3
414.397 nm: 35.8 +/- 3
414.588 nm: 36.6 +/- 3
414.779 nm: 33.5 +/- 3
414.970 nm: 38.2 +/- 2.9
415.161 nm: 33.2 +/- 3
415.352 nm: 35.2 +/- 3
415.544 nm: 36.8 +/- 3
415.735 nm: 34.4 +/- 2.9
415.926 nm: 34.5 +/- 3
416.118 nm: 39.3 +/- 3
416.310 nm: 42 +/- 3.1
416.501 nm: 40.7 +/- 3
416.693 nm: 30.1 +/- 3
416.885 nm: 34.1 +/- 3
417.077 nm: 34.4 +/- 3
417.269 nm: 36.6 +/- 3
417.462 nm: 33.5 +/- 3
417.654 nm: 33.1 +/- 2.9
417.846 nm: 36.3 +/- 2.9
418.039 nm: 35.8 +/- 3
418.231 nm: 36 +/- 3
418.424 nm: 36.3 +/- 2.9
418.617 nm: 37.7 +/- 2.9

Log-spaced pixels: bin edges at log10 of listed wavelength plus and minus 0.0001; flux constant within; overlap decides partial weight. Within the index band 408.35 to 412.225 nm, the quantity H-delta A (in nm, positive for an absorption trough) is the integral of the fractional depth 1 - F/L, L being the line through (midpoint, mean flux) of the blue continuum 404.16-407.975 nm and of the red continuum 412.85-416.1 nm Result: -0.25 nm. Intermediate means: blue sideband 37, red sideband 36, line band 38.9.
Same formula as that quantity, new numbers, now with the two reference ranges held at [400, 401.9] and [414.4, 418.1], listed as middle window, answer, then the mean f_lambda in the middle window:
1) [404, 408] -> 0.159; 37.2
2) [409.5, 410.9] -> 0.044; 36.3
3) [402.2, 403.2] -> 0.014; 39.2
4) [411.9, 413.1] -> -0.038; 38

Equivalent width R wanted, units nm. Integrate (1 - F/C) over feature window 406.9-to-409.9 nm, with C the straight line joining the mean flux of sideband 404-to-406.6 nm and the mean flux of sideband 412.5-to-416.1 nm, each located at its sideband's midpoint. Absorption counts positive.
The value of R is -0.30 nm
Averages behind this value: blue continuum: 36.4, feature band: 40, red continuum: 36.2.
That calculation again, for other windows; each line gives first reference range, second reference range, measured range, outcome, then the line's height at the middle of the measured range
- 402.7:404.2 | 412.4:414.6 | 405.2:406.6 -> 0.07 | 38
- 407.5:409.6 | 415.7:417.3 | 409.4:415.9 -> 0.25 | 38.6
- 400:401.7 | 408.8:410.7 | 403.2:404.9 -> 0.09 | 39.1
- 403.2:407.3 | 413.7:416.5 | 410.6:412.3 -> -0.12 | 36.7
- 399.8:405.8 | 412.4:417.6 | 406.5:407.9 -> -0.02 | 37.8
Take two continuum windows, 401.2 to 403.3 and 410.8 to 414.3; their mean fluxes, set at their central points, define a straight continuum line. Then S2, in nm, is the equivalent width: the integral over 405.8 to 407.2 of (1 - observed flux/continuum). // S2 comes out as 0.10 nm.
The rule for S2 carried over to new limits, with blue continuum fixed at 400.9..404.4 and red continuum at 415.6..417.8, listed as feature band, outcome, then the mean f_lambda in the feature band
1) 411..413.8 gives -0.11 nm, 38.4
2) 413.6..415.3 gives 0.01 nm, 36.1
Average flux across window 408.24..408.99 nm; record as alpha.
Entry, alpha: 40.6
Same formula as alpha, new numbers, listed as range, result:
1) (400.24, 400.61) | 38.1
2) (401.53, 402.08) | 40.8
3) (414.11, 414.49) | 35.8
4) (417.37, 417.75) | 33.3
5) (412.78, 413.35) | 35.2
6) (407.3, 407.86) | 39.3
